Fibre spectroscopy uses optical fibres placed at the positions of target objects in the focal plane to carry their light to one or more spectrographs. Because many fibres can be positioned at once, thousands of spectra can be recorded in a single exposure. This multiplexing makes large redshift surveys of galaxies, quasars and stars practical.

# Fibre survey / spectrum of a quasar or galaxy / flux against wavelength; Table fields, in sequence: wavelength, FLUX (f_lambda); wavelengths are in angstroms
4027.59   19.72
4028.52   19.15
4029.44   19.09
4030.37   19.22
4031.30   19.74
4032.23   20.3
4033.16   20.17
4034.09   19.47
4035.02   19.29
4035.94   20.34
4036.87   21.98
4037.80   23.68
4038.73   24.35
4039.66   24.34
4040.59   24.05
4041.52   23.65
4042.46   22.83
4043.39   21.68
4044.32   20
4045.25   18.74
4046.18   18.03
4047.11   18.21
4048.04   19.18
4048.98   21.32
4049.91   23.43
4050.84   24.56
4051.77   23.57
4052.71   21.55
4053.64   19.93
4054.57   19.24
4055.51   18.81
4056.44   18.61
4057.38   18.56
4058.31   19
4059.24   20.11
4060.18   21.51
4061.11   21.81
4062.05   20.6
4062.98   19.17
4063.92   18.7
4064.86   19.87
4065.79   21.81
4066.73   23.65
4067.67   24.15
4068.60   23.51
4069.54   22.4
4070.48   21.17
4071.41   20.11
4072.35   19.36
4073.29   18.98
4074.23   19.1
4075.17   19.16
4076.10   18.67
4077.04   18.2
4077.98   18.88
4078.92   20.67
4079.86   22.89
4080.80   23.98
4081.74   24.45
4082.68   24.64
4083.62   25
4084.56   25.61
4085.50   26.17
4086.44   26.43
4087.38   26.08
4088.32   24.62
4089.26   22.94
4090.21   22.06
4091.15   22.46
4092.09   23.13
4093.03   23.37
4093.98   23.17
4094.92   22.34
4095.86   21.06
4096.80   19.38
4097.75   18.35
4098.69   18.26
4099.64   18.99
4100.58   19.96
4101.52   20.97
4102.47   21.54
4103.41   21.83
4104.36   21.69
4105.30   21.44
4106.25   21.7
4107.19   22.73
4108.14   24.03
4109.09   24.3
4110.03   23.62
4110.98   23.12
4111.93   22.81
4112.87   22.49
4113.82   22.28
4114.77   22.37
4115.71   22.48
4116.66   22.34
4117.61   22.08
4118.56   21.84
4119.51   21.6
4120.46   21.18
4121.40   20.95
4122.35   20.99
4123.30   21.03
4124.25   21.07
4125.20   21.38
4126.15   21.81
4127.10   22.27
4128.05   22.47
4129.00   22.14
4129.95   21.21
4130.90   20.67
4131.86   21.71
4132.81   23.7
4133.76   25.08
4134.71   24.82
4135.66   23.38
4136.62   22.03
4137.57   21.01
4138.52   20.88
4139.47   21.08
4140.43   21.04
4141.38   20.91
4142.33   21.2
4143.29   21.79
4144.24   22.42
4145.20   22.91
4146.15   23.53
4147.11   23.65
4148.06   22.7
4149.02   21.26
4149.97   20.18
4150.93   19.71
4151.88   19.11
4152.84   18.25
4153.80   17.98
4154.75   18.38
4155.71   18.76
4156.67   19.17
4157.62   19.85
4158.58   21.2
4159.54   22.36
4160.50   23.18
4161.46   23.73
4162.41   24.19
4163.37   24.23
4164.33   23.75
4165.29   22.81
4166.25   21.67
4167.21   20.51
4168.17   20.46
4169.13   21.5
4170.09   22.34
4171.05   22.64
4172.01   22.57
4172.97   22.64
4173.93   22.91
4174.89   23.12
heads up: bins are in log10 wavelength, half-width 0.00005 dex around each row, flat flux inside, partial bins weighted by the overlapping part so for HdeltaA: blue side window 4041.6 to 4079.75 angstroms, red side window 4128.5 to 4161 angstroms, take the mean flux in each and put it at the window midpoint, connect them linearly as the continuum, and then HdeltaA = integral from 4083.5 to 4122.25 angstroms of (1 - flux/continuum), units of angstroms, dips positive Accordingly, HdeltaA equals -2.6 angstroms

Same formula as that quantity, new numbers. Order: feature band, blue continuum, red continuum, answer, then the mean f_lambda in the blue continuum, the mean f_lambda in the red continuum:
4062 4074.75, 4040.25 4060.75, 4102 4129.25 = 0.1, 20.7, 22.1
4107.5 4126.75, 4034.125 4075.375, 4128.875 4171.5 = -0.7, 21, 21.7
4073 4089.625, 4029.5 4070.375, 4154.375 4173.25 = -1.1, 21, 21.8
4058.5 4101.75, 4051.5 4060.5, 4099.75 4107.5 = -2.1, 20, 21.4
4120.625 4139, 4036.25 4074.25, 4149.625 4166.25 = -0.9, 21.1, 21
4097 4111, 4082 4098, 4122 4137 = 1.0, 23.4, 22.2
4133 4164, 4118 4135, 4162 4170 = 0.8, 22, 22.4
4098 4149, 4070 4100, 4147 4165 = -1.2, 21.9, 21.1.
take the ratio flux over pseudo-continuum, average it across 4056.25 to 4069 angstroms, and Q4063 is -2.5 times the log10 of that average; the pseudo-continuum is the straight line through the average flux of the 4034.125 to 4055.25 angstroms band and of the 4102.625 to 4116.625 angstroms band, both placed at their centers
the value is 0.05 mag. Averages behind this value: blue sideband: 21.5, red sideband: 22.6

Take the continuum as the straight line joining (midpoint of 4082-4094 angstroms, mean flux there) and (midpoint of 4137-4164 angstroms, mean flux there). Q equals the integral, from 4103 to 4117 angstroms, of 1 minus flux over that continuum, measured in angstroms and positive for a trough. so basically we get 0.4 angstroms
